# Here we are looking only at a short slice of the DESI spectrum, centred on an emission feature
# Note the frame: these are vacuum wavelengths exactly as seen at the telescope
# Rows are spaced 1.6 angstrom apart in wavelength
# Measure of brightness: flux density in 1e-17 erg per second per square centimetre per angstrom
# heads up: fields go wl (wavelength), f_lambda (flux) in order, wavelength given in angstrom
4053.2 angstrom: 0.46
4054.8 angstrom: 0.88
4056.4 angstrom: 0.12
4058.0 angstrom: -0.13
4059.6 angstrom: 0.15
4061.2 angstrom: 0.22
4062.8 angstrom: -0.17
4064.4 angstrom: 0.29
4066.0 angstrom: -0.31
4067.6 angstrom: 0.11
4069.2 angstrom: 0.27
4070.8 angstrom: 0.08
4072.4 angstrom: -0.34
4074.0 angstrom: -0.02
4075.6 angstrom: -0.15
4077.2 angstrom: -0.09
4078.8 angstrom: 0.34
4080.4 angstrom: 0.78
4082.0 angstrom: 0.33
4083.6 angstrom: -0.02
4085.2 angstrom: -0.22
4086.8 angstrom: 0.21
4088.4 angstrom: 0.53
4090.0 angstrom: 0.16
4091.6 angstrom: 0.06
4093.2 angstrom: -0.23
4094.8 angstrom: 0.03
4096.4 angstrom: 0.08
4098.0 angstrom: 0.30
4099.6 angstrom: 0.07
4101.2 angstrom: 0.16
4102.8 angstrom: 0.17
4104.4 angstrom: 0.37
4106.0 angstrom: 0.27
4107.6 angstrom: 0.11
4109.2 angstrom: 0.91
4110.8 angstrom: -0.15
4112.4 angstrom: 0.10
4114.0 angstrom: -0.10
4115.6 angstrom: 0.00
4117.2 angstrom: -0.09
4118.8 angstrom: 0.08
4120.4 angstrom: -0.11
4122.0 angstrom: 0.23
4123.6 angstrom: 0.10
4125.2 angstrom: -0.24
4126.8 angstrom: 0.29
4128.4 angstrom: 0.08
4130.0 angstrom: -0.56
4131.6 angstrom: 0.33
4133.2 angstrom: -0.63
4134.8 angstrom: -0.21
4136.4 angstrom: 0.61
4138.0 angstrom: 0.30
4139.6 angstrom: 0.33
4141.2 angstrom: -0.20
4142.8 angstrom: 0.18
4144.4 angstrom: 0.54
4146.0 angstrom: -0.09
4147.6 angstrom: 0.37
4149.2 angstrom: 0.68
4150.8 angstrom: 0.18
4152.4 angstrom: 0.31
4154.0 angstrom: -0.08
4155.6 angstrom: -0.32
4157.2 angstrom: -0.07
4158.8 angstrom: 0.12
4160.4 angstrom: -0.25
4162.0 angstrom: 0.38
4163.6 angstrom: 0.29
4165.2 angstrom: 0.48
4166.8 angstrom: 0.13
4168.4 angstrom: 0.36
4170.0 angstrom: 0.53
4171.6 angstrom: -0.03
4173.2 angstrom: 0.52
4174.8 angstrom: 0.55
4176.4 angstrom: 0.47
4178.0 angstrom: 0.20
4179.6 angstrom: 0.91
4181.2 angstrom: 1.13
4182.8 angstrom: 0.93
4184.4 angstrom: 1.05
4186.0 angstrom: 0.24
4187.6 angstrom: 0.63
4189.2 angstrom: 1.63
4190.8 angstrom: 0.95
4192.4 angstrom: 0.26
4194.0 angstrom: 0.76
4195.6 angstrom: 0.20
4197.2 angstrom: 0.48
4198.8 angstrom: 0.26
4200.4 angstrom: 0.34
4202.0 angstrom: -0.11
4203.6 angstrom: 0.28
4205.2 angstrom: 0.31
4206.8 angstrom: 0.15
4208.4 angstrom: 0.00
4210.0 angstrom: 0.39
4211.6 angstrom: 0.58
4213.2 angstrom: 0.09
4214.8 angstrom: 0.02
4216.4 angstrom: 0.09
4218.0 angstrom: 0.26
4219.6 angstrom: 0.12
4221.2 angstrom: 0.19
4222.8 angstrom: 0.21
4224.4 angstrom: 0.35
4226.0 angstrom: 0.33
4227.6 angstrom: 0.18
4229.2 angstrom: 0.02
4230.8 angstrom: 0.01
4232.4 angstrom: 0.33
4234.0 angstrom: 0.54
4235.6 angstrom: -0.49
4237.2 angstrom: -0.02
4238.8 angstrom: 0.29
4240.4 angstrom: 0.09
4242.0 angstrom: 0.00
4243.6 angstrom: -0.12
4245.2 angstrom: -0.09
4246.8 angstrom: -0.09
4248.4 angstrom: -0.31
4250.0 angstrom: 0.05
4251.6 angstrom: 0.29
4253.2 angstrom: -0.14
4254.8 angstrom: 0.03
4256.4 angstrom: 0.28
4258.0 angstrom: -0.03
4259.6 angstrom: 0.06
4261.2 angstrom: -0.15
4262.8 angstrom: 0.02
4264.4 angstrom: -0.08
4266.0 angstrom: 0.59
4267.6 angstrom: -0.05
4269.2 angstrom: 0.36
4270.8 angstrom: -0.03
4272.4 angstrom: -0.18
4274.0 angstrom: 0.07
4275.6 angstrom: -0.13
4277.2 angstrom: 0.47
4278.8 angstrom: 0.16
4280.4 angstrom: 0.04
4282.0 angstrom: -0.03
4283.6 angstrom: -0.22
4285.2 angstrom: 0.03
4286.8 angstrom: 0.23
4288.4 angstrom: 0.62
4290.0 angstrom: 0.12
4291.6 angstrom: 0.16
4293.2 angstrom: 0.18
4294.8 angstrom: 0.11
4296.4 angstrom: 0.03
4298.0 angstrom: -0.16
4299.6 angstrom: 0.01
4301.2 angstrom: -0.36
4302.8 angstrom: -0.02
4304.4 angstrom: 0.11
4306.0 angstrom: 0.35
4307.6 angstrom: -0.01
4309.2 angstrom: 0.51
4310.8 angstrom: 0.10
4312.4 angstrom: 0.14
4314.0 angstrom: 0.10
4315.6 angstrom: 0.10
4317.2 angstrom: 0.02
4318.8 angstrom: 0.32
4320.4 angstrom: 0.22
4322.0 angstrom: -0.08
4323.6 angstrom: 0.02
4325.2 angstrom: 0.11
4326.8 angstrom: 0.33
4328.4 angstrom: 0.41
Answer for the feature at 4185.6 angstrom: C IV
